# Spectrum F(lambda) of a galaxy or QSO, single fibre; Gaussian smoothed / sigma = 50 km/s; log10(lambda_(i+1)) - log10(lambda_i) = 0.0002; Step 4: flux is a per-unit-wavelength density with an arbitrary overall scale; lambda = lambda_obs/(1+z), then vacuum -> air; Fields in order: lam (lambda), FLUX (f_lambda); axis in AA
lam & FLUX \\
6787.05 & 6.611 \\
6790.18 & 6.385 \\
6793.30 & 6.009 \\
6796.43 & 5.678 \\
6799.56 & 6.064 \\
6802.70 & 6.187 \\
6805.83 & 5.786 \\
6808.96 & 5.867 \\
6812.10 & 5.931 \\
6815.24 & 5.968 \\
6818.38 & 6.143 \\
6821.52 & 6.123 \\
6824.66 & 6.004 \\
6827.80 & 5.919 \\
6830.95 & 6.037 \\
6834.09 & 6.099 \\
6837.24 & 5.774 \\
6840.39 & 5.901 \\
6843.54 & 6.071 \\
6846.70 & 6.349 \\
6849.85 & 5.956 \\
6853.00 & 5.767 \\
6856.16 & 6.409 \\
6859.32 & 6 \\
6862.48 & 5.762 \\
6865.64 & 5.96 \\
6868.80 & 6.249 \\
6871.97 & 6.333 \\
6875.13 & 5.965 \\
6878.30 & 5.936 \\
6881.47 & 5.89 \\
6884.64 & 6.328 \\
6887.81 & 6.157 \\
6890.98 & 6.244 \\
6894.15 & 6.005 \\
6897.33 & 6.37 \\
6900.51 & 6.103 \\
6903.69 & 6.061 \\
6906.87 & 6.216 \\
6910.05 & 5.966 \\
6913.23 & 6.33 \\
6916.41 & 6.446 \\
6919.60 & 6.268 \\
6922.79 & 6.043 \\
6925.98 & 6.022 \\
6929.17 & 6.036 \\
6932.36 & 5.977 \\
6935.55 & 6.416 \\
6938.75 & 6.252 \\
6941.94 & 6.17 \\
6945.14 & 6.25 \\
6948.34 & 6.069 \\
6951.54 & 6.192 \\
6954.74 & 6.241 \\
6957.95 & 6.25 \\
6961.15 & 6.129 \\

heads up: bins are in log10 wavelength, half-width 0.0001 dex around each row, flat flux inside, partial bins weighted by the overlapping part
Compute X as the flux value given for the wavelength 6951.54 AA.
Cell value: 6.192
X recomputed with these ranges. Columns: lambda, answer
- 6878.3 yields 5.936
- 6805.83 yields 5.786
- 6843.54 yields 6.071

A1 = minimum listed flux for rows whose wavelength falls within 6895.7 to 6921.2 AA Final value 5.966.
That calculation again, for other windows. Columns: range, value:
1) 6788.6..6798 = 5.678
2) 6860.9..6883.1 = 5.762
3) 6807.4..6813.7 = 5.867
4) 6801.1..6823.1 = 5.786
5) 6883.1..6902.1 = 6.005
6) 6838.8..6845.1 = 5.901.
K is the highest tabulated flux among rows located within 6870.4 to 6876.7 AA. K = 6.333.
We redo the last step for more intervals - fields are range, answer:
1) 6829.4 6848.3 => 6.349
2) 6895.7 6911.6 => 6.37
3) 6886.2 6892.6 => 6.244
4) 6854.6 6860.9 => 6.409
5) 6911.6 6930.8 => 6.446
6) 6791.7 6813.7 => 6.187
